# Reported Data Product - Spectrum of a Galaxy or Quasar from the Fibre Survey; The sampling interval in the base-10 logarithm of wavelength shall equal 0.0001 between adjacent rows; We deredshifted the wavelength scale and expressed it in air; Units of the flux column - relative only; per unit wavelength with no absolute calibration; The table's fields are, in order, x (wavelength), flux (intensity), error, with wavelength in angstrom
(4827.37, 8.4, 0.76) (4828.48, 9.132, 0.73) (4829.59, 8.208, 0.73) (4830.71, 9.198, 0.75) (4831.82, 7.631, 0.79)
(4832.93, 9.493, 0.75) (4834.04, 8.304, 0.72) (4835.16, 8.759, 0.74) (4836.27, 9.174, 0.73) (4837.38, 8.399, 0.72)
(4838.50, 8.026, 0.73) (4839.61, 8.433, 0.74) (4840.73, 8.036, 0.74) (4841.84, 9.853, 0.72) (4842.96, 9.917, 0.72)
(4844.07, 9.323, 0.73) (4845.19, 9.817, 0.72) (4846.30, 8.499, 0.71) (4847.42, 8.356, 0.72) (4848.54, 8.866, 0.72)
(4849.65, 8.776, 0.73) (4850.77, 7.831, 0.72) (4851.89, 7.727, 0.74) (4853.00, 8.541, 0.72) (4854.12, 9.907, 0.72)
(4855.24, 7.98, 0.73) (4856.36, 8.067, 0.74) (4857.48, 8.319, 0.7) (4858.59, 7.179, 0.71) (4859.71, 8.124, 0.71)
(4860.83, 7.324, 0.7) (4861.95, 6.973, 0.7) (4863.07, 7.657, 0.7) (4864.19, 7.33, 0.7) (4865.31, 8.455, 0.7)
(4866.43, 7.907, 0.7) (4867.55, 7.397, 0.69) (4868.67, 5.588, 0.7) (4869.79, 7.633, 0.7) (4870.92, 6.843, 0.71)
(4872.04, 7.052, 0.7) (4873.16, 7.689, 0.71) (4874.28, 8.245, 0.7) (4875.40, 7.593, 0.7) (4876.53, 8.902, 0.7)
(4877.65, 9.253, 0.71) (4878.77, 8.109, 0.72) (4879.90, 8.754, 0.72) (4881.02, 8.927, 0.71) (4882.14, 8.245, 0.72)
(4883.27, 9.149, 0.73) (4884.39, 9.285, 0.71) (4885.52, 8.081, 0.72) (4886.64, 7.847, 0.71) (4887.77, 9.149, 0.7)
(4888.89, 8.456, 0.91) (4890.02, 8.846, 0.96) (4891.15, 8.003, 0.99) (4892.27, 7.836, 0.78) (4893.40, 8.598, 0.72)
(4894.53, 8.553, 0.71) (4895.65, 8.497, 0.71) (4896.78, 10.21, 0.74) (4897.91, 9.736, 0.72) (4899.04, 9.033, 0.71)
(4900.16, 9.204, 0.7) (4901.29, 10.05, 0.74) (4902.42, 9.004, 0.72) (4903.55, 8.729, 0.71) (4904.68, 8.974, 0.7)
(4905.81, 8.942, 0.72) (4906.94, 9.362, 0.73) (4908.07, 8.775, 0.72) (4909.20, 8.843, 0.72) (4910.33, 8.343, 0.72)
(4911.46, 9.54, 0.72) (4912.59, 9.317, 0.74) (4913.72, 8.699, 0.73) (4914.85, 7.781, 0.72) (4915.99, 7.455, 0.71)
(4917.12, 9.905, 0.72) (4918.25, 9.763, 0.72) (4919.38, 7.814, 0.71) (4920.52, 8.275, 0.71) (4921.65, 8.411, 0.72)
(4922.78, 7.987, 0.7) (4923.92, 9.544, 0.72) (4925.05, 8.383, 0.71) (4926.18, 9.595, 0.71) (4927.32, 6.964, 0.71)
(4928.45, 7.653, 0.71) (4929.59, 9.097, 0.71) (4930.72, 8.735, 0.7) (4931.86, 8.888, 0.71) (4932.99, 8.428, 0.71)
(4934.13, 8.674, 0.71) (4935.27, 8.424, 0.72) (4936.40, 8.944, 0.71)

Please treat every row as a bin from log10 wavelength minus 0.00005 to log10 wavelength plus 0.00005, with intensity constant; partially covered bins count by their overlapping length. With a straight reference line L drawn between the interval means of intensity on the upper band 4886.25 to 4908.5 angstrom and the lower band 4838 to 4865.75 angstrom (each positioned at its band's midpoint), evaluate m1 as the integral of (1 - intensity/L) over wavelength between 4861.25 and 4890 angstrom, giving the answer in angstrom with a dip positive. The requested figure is 2.05 angstrom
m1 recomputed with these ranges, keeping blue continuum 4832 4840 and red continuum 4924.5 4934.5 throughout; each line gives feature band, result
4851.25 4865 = 1.0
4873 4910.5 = -1.0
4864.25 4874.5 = 1.4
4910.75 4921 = -0.3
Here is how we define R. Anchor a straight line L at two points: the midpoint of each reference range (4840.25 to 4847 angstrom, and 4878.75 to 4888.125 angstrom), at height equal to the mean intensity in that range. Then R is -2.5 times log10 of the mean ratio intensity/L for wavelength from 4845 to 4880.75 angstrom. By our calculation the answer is 0.120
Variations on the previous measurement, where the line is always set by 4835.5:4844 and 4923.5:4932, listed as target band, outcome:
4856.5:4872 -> 0.18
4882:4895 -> 0.03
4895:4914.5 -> -0.06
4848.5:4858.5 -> 0.06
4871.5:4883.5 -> 0.05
